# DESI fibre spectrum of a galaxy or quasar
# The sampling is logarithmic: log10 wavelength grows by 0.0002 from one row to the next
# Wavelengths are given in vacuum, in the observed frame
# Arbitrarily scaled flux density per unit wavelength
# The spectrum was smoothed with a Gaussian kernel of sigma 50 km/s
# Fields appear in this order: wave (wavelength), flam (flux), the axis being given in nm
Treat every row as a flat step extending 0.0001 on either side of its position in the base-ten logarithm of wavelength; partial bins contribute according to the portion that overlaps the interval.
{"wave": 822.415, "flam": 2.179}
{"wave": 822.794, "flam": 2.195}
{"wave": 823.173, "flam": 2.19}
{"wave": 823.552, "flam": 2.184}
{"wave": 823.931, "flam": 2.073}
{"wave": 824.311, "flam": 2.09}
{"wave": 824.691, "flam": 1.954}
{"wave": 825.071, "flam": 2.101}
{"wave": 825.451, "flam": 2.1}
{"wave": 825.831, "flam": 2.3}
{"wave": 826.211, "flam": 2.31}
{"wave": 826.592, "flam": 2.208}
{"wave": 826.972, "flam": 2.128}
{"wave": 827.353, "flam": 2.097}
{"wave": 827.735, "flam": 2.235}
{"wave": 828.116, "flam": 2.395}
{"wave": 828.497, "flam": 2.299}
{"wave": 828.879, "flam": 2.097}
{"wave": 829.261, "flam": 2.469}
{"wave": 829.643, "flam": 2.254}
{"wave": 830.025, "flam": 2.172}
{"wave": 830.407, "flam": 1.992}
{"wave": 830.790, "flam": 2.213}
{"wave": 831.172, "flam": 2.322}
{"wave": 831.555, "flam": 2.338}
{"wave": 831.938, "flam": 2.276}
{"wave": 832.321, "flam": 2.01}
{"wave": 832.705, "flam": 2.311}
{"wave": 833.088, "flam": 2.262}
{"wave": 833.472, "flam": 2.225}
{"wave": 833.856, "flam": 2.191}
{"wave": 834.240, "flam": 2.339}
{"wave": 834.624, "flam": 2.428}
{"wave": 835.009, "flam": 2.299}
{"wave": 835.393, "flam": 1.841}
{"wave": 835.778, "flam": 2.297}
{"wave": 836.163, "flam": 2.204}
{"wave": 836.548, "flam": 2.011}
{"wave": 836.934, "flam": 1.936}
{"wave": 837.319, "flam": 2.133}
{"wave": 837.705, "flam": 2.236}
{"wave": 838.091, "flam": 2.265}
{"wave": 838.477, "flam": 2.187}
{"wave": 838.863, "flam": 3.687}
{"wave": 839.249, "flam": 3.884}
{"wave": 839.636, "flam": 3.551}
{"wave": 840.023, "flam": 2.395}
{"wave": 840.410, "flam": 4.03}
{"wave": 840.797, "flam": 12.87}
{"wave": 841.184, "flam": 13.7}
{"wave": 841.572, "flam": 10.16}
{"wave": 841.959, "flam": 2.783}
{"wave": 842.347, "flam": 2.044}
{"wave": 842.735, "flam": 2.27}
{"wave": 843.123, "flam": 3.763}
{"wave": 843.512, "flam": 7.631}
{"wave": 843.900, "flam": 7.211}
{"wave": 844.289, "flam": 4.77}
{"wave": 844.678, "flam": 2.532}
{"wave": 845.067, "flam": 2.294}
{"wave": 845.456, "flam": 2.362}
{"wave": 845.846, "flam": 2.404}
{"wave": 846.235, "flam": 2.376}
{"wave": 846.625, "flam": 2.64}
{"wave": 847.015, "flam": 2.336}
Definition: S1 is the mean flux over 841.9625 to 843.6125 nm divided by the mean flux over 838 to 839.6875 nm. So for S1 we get 1.14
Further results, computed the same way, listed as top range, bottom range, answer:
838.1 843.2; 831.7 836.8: 2.32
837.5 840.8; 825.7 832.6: 1.62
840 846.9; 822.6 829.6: 2.25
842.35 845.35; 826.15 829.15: 1.87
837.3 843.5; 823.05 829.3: 2.19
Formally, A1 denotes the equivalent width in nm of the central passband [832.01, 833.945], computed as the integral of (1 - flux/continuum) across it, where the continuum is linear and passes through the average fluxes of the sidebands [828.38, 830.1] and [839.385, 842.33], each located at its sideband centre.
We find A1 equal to 0.78 nm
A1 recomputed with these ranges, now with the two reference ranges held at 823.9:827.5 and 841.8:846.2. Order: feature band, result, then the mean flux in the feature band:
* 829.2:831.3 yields 0.236 nm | 2.22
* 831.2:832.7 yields 0.230 nm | 2.23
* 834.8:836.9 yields 0.592 nm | 2.12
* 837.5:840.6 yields 0.184 nm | 3.02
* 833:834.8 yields 0.326 nm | 2.29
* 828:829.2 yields 0.047 nm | 2.28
